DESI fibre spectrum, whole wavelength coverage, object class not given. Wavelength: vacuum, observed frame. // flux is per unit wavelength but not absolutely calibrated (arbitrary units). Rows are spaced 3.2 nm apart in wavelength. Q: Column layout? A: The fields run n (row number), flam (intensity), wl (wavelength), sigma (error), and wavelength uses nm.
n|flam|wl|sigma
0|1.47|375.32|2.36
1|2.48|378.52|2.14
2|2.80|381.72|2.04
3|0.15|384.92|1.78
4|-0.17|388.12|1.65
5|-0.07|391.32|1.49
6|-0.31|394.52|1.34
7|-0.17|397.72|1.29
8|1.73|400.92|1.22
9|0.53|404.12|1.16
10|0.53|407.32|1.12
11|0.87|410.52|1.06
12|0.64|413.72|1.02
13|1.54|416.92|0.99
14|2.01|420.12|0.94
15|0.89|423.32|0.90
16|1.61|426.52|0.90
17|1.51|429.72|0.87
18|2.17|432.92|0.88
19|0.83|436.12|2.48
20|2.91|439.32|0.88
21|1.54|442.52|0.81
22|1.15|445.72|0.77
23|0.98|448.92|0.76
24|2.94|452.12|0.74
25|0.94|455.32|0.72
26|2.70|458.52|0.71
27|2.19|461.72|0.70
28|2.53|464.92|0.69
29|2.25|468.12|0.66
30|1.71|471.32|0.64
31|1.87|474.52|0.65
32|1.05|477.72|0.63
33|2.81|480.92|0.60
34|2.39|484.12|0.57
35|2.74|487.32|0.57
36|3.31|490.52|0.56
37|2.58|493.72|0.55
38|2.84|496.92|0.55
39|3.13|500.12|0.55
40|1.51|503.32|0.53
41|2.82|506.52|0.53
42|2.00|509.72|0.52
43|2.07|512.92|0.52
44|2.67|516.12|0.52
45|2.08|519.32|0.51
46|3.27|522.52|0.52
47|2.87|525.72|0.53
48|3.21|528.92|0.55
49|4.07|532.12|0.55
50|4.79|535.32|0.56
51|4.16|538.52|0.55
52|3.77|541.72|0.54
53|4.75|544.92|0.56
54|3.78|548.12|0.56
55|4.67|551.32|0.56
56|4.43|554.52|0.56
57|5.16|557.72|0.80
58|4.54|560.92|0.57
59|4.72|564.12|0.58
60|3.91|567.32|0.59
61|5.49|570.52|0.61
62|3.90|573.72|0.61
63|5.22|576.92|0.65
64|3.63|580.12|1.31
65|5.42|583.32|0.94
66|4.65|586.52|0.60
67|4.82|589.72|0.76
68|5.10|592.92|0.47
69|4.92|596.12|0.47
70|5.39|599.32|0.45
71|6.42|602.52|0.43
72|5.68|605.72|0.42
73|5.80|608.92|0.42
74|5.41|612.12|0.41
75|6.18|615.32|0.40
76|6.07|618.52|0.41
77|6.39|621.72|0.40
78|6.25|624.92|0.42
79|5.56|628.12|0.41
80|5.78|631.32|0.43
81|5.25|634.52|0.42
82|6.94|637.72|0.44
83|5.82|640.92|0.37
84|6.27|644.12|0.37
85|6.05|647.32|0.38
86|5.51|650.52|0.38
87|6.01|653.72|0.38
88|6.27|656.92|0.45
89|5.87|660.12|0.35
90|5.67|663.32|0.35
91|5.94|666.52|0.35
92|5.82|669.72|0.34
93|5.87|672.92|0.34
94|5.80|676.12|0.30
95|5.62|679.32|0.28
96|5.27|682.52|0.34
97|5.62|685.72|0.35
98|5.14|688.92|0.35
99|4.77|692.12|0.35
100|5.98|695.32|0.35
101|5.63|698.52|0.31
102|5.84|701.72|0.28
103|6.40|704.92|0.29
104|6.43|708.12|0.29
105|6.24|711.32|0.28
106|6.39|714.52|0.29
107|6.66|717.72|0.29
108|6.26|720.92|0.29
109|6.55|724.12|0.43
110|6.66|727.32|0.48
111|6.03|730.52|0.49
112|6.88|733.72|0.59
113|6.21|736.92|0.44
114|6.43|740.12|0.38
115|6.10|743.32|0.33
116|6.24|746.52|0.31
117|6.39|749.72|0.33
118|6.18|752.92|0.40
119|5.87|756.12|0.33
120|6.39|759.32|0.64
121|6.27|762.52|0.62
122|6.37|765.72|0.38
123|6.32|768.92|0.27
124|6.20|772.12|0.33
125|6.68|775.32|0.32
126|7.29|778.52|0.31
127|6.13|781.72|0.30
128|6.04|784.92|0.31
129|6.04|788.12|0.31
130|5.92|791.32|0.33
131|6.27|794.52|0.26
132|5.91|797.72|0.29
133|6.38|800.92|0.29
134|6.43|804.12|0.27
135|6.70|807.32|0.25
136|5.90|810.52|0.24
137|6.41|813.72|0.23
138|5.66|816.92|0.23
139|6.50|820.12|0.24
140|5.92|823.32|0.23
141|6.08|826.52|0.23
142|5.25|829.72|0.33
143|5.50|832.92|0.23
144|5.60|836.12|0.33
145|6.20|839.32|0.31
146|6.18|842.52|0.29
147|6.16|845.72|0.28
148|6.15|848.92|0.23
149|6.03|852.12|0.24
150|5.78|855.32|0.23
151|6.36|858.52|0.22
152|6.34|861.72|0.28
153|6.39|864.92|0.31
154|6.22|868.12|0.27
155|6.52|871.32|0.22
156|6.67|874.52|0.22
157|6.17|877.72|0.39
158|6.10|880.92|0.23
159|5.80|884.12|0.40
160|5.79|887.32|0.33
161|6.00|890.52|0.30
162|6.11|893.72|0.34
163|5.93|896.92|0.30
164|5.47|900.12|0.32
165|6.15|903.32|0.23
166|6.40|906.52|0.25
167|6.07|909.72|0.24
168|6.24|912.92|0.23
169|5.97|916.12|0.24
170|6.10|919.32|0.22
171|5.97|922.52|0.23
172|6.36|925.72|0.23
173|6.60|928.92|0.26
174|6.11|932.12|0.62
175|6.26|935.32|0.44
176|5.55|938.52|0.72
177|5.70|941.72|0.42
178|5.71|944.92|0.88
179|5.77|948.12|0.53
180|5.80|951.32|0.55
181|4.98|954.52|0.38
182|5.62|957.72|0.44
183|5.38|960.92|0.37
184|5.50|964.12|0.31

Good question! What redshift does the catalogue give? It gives 0.334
